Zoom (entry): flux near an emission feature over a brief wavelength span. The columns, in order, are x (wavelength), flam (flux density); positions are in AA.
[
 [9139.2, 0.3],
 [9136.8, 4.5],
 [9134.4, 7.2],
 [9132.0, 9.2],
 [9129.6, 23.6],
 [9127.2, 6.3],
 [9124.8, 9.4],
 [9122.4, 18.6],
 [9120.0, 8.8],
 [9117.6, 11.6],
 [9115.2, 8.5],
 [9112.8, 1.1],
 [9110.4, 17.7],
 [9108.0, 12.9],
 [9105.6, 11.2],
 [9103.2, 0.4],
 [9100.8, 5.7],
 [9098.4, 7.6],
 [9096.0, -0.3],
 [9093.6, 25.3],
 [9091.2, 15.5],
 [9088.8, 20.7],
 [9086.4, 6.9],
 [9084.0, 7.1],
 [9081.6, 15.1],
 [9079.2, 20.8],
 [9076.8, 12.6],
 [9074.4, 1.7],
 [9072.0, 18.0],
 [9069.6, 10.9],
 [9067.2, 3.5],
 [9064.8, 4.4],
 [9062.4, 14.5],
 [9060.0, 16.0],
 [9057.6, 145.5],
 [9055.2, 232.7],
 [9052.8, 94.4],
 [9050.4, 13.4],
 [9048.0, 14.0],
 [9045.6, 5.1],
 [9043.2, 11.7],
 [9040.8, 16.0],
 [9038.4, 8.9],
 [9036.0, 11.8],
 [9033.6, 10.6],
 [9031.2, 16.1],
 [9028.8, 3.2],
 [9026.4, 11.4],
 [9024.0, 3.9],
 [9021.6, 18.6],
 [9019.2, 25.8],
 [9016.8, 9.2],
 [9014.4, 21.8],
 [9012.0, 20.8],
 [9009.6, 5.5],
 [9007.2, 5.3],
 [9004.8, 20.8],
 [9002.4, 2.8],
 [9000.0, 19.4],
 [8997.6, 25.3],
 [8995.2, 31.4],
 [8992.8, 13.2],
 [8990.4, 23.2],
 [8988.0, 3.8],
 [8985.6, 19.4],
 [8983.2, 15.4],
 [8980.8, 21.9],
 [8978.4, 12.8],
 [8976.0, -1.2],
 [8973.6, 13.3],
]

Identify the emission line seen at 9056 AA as [O III]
